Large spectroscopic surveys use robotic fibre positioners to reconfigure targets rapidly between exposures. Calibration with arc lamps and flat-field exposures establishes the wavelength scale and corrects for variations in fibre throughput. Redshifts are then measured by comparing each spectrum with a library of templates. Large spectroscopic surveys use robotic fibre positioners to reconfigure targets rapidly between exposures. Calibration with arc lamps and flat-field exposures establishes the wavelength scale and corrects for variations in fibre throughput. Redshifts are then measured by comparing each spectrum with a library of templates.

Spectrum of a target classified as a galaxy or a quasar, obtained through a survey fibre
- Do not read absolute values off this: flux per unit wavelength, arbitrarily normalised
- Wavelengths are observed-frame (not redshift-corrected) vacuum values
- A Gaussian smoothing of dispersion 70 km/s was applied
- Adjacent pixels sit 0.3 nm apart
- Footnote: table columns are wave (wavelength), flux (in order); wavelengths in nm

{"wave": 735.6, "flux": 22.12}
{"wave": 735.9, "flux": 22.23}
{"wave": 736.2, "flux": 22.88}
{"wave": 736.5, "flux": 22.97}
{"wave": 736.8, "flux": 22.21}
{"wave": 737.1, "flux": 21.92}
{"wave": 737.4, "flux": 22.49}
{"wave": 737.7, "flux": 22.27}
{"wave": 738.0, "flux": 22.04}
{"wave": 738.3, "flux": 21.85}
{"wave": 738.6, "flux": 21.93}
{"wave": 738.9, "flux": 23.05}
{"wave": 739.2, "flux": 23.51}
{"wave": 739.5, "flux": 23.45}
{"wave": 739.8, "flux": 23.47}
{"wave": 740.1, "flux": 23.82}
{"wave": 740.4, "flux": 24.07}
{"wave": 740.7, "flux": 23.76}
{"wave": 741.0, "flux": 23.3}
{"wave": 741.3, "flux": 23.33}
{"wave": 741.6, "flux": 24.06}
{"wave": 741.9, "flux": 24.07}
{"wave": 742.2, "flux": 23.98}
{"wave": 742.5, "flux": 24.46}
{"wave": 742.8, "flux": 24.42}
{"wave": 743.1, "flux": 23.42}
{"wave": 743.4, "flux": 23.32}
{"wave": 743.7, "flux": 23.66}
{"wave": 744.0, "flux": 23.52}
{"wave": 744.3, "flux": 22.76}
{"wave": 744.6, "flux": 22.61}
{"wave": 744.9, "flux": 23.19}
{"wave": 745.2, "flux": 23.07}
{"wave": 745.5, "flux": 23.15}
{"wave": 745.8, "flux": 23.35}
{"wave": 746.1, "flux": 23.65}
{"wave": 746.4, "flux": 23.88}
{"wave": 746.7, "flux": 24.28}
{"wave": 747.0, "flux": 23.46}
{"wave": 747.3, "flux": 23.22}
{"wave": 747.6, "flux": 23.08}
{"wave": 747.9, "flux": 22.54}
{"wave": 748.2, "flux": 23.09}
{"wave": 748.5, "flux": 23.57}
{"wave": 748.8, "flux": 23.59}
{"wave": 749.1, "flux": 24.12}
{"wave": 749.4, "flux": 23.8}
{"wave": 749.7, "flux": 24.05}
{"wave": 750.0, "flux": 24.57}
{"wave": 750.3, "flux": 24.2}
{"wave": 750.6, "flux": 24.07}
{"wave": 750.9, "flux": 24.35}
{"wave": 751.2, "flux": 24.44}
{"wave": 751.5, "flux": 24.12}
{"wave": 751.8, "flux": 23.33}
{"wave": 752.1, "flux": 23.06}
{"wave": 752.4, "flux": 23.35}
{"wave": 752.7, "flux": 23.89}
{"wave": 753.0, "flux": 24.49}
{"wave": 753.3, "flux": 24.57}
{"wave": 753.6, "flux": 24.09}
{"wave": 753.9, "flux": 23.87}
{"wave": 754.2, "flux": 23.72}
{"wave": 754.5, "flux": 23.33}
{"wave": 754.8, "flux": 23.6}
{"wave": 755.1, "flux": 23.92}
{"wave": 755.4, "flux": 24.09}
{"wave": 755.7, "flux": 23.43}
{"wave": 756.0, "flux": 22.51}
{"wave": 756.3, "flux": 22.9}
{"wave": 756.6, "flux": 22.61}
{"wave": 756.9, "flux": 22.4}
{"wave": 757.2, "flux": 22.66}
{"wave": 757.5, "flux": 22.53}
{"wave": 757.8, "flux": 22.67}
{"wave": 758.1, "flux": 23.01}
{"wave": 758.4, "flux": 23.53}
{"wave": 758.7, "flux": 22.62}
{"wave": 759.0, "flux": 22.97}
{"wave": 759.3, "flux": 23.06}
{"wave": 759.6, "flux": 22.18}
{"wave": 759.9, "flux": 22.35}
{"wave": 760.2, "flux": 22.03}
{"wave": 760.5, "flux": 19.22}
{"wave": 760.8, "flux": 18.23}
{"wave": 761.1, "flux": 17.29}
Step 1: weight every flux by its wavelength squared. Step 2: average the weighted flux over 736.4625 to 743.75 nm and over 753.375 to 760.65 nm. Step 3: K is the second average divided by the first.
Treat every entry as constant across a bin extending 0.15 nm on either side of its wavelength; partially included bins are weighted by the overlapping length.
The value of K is 1.0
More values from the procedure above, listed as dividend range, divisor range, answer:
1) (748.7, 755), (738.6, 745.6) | 1.05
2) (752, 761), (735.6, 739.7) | 1.07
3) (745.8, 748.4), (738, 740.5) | 1.04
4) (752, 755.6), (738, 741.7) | 1.06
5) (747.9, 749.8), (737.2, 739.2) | 1.09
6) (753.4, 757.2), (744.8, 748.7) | 1.02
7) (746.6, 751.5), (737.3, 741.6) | 1.06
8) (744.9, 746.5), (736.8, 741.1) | 1.04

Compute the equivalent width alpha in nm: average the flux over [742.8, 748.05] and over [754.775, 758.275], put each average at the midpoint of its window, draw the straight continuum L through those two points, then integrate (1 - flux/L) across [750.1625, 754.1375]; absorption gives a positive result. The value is -0.14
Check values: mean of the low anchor 23.3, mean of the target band 24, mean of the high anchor 23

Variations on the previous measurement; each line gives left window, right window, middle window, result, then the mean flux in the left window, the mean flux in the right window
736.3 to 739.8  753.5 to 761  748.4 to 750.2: -0.11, 22.6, 22.7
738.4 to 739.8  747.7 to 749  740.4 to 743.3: -0.10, 23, 23.2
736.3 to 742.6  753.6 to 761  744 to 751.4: -0.22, 23.1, 22.6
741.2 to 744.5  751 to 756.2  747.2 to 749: 0.04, 23.7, 23.8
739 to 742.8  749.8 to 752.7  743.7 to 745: 0.04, 23.8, 23.9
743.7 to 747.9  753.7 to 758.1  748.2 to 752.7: -0.12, 23.3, 23.2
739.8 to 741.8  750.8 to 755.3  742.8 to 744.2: 0.01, 23.7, 23.9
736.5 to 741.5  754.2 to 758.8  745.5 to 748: -0.05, 22.9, 23.1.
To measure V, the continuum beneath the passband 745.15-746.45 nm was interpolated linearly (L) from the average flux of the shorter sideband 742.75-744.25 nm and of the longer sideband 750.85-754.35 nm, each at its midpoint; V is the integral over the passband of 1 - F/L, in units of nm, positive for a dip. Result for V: 0.013 nm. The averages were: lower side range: 23.6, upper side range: 23.9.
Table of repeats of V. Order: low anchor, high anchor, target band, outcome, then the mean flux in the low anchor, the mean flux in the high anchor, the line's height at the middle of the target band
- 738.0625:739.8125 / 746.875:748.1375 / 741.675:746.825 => -0.139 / 22.8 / 23.1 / 23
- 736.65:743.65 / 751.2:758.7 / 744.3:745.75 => 0.018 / 23.2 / 23.4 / 23.3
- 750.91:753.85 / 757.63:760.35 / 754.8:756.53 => -0.002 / 23.9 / 22.7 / 23.3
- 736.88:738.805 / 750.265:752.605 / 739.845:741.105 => -0.072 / 22.1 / 23.8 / 22.5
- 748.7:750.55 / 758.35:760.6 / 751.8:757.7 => -0.073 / 24.1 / 22.3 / 23.1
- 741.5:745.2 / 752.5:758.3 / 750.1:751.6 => -0.050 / 23.6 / 23.4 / 23.5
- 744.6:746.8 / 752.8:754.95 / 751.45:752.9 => 0.018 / 23.4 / 24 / 23.8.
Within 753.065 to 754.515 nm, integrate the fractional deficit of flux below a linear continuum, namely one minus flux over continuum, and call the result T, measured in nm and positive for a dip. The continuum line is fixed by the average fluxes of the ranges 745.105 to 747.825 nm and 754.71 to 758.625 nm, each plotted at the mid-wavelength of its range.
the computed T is -0.05 nm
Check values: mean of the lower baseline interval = 23.4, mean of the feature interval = 24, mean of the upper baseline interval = 23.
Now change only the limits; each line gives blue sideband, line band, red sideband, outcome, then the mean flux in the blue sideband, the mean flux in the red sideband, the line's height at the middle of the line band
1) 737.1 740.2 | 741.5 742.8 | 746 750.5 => -0.06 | 22.7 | 23.7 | 23.1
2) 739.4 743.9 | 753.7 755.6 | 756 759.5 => -0.06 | 23.8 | 22.8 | 23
